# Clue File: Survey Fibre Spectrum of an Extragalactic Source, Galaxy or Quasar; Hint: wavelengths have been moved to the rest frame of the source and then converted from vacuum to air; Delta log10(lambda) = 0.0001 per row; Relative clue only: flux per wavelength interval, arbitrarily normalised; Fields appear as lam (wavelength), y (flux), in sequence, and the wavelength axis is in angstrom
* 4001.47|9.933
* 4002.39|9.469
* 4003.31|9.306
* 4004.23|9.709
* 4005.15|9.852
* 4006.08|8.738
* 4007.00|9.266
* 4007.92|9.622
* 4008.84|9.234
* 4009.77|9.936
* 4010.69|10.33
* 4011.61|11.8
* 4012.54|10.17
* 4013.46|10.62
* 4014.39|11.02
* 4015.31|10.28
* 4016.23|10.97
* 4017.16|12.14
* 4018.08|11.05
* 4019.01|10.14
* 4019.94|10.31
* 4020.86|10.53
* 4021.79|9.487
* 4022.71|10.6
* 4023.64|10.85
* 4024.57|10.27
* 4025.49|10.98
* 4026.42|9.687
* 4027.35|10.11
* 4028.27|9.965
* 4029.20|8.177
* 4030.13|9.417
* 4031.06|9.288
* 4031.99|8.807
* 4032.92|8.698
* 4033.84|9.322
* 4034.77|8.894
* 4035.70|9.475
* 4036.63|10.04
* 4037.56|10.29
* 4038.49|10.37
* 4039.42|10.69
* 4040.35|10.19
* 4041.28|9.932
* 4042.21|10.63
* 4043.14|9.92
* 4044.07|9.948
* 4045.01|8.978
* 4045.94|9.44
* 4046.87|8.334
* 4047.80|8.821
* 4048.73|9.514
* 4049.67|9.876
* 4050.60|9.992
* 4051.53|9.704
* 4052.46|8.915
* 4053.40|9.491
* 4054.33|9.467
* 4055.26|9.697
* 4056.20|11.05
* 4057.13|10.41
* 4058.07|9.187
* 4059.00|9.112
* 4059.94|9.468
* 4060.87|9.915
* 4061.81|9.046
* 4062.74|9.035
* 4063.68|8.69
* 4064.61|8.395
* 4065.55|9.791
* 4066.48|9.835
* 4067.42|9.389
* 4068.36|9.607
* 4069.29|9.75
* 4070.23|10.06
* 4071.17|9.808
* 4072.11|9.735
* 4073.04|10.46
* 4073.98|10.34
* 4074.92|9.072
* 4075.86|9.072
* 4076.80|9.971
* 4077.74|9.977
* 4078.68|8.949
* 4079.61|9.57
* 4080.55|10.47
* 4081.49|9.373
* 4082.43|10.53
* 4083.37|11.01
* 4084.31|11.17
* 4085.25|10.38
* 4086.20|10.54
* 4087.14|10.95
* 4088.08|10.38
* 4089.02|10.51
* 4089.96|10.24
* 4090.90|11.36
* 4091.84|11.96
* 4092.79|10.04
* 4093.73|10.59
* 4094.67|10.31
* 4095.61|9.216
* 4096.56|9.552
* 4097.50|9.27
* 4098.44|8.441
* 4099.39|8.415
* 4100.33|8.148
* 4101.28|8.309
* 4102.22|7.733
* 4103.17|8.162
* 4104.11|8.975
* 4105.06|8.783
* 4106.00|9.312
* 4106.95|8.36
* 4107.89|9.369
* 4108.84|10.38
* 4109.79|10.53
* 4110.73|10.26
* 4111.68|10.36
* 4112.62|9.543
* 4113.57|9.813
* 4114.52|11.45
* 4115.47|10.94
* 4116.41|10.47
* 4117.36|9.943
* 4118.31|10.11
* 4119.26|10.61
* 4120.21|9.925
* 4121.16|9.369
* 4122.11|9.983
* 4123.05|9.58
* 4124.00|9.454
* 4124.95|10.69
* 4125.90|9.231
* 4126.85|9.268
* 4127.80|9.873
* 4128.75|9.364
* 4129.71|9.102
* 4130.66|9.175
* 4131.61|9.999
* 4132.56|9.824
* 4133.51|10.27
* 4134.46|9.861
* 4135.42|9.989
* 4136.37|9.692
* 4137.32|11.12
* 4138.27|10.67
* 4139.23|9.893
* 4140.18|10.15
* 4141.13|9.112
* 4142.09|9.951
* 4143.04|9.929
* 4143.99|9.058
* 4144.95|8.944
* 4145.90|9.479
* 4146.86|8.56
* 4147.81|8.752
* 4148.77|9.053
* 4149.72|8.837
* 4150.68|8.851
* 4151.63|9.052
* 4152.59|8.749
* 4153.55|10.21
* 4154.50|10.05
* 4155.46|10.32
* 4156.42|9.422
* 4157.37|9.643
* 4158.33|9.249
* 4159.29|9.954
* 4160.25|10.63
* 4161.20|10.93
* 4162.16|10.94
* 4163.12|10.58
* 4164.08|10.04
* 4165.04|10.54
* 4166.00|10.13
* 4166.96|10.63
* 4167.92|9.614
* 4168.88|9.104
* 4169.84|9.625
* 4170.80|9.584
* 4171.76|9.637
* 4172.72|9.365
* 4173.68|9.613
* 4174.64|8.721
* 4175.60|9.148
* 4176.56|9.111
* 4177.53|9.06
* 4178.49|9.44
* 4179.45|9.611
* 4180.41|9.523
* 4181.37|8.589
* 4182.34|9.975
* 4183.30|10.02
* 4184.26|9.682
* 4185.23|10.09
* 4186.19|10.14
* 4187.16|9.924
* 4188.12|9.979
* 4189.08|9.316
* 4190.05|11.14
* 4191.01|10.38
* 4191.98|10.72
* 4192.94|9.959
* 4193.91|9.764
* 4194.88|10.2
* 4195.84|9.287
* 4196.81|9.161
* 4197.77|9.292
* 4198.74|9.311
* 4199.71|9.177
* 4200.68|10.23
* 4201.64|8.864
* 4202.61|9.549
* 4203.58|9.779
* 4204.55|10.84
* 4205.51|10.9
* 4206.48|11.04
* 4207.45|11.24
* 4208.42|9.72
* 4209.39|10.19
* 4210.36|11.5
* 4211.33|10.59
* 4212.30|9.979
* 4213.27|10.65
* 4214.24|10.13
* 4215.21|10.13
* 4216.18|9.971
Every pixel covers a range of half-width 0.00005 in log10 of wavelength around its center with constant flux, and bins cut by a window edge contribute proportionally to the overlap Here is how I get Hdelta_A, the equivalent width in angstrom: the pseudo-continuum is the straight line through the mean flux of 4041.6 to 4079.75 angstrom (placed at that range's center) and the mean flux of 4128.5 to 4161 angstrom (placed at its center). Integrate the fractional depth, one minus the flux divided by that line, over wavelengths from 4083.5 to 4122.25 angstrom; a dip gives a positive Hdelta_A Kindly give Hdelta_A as -1.07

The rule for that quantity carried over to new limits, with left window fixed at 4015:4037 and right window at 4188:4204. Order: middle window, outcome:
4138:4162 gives 0.57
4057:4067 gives 0.62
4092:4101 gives 0.44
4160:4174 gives -0.37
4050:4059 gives 0.19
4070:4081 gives 0.15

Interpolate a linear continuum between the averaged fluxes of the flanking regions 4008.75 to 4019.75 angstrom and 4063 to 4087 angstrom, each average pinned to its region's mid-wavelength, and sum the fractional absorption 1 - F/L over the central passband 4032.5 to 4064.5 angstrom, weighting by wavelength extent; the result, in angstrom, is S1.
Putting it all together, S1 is 1.93 angstrom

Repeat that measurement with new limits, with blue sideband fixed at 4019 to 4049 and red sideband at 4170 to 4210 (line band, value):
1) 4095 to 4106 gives 1.2 angstrom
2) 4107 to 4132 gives -0.4 angstrom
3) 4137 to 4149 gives 0.2 angstrom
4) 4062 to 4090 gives -0.4 angstrom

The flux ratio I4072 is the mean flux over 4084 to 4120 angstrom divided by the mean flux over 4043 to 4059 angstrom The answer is 1.03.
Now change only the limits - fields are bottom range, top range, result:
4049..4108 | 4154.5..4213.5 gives 1.03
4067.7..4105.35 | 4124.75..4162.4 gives 0.99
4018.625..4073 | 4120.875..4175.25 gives 1.00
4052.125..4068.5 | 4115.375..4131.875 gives 1.04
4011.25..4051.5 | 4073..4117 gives 0.99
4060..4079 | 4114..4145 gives 1.04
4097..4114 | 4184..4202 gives 1.08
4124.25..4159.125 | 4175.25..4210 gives 1.03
